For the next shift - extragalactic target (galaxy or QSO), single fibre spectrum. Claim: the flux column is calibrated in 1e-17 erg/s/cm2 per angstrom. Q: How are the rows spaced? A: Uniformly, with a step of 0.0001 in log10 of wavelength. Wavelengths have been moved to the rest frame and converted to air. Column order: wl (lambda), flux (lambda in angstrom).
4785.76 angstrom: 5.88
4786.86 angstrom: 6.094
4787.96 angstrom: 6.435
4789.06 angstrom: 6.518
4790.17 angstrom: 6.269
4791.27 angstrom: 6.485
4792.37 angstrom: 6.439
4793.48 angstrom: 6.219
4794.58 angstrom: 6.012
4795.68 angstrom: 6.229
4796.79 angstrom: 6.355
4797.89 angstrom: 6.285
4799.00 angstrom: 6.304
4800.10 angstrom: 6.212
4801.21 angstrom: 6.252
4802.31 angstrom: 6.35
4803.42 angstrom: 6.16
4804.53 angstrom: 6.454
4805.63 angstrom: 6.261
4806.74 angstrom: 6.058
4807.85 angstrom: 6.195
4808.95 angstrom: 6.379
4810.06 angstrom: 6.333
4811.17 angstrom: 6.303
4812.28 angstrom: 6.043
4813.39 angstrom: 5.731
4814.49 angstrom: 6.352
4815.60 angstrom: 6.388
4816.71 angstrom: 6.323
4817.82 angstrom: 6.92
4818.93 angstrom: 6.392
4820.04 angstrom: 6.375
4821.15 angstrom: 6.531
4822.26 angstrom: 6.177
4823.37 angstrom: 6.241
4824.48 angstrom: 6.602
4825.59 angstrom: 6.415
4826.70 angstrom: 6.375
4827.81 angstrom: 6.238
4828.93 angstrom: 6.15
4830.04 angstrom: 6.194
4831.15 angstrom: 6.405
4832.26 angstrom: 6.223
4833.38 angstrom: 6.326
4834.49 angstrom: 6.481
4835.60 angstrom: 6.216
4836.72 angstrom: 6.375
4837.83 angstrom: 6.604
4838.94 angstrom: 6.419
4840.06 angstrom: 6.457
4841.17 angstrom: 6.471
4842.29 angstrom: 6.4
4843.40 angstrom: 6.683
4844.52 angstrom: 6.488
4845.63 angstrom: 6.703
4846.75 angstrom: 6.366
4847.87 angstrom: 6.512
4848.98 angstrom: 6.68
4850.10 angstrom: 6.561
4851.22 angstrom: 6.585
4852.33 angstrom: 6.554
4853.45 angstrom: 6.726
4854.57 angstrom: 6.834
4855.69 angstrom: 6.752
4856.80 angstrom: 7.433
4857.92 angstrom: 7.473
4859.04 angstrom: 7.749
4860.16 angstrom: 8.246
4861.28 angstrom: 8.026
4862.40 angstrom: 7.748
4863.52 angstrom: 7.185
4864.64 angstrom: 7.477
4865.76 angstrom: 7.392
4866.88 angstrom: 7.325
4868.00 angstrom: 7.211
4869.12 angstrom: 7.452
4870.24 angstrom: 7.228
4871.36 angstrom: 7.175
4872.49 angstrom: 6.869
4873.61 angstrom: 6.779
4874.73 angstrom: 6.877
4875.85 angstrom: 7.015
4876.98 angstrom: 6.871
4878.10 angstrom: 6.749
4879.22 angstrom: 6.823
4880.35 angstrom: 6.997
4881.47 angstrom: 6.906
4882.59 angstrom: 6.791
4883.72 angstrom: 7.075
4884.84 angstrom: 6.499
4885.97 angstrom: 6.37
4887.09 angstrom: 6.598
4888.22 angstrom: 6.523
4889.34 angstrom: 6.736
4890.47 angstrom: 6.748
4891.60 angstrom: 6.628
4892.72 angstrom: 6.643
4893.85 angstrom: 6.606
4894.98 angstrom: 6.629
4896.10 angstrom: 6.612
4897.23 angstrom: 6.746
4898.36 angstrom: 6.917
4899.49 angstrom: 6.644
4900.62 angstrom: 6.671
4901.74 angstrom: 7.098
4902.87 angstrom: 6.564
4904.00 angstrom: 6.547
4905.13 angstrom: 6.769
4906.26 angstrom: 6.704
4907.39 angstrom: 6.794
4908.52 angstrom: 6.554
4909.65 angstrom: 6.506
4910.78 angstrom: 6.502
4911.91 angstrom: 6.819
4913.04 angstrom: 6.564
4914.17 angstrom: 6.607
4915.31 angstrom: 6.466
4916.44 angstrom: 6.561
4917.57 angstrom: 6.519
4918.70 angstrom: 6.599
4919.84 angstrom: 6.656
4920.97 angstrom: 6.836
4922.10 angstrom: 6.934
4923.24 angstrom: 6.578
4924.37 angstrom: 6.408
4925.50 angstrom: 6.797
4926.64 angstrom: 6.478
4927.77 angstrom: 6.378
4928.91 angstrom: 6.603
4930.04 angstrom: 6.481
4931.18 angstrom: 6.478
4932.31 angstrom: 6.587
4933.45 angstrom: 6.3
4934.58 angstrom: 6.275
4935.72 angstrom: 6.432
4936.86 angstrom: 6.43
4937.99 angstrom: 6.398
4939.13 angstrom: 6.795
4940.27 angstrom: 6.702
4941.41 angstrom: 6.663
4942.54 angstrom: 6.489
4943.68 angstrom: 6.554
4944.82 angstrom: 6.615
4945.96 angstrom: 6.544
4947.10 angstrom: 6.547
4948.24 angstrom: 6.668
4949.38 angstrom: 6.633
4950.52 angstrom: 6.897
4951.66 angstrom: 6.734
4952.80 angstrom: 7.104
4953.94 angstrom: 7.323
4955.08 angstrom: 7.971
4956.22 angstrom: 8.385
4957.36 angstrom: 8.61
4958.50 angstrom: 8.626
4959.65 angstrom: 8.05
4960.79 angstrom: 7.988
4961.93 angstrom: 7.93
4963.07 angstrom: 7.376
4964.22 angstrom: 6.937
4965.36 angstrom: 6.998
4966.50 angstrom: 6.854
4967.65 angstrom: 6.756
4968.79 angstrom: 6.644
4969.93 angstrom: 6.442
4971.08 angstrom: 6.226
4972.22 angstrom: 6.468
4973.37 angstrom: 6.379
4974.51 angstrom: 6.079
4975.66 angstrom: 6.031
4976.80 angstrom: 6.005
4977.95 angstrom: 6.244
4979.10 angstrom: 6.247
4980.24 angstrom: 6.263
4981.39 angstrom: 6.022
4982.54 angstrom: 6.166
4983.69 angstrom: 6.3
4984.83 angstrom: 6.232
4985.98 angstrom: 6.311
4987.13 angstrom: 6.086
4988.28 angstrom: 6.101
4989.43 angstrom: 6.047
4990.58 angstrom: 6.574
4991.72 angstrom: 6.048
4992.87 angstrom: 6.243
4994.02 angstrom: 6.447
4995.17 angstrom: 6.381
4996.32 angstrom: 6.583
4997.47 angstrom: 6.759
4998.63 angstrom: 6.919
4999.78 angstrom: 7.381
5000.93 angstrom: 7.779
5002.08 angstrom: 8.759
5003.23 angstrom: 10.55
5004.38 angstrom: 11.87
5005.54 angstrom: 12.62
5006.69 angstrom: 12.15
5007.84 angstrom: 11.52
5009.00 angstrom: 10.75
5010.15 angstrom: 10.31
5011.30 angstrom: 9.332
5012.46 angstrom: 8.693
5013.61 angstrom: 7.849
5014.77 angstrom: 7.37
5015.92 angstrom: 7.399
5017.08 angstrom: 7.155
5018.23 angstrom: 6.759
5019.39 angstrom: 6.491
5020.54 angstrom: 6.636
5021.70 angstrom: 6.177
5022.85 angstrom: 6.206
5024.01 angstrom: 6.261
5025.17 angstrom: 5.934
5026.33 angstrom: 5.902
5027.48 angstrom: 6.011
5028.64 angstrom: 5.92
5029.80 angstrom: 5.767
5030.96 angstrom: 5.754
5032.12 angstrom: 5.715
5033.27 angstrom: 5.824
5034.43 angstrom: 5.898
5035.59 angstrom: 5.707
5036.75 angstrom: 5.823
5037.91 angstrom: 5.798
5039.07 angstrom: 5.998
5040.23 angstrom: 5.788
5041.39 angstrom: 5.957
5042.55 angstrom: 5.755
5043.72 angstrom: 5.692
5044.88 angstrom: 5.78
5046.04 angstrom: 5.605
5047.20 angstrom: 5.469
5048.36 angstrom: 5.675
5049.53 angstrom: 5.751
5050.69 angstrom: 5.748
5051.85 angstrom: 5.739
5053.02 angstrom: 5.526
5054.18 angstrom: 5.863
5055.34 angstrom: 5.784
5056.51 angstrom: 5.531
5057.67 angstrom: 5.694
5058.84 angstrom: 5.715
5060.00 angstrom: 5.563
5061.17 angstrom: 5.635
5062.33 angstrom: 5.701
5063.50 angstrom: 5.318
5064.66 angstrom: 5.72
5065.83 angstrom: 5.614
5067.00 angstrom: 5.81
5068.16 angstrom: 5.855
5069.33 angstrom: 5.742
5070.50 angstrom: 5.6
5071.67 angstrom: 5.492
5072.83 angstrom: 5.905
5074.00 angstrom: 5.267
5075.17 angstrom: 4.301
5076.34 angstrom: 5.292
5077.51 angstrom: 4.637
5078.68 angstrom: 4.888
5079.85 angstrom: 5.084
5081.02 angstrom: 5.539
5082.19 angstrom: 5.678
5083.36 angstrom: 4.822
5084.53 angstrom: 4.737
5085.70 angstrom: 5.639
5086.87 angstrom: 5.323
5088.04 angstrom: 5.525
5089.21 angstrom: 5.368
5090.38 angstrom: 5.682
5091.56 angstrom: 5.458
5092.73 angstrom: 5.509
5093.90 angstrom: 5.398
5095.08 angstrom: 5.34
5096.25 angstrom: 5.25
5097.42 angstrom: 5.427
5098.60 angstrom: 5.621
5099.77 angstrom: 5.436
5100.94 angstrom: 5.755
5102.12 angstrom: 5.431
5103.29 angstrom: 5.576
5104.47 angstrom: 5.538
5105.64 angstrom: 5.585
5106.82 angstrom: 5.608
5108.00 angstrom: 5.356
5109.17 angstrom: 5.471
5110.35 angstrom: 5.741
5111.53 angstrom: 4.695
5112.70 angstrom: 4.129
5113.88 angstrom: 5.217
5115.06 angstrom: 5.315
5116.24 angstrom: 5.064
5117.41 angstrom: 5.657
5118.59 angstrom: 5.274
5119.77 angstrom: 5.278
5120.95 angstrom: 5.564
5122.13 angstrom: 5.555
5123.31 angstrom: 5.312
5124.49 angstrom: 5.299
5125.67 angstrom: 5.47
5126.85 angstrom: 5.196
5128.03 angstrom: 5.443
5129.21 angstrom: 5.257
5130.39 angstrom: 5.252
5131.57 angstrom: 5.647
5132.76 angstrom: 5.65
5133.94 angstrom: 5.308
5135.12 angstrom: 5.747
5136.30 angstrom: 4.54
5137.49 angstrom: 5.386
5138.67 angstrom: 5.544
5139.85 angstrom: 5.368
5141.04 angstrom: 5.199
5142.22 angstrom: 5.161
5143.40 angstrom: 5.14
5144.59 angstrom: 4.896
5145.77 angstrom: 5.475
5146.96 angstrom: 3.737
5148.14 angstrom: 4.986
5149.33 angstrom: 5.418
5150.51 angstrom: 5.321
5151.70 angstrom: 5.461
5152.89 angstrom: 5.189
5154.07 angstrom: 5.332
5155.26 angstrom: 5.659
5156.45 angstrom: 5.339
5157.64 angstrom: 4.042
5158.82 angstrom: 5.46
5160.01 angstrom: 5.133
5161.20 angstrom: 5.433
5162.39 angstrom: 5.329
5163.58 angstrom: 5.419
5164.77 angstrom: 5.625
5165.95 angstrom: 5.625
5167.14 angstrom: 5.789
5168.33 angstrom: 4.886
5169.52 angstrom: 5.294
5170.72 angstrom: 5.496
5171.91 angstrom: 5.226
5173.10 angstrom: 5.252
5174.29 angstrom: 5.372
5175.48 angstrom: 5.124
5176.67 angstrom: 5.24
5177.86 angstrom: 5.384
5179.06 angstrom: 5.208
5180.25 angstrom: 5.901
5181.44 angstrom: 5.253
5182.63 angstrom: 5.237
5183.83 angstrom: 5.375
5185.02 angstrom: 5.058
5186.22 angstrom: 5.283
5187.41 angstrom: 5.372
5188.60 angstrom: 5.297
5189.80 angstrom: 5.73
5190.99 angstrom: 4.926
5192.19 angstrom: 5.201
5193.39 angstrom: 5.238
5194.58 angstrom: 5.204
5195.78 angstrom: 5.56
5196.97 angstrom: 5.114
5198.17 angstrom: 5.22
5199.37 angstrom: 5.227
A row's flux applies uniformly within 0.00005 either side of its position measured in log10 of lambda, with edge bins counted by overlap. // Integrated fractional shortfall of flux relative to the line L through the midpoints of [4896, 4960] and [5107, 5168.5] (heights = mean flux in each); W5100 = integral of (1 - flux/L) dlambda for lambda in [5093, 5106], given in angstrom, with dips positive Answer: 0.1 angstrom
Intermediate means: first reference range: 6.78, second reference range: 5.27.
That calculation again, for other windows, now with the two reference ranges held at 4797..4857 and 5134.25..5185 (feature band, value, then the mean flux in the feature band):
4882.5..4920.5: -3.1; 6.65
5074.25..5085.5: 1.0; 5.03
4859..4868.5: -2.0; 7.59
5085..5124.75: 0.4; 5.39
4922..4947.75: -2.1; 6.53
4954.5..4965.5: -3.6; 7.92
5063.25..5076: 0.1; 5.51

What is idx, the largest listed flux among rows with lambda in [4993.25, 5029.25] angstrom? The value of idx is 12.62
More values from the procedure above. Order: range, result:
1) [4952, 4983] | 8.626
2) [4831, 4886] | 8.246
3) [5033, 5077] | 5.998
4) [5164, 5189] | 5.901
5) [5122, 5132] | 5.647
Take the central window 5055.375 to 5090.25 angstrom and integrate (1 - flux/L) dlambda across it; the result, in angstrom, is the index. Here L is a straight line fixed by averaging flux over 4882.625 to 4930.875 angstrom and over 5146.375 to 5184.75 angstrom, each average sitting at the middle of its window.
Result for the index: 2.0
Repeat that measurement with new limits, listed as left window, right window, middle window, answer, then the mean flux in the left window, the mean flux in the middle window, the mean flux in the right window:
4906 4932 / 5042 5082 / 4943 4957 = -1.4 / 6.6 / 7.02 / 5.54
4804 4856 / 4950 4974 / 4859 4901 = -1.6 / 6.41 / 6.98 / 7.27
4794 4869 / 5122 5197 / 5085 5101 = 0.2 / 6.58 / 5.47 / 5.29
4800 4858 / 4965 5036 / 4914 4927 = 0.3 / 6.43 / 6.62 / 7.09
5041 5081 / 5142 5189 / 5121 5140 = -0.1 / 5.55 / 5.38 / 5.26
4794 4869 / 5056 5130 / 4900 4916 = -1.1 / 6.58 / 6.65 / 5.39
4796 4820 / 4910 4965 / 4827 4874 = -2.6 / 6.29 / 6.84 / 6.87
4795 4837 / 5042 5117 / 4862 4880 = -2.9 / 6.3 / 7.13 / 5.45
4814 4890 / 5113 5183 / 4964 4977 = -0.7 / 6.75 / 6.49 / 5.29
